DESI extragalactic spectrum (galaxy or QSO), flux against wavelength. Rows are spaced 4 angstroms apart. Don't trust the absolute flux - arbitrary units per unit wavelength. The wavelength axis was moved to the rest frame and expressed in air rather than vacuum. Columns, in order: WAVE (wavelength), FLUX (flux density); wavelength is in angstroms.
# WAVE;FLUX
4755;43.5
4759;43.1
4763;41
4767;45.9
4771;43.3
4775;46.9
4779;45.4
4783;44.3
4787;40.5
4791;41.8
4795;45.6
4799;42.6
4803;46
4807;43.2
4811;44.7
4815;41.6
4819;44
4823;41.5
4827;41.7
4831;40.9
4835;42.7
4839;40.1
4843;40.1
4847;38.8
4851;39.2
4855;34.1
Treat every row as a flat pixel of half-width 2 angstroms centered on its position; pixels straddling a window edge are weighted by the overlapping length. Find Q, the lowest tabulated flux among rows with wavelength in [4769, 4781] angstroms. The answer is 43.3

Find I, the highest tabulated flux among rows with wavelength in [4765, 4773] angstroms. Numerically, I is 45.9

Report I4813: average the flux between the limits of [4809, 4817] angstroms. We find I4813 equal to 43.2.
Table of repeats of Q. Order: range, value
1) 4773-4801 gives 40.5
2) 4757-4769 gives 41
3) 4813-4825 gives 41.5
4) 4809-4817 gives 41.6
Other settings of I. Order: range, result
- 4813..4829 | 44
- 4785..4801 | 45.6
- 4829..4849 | 42.7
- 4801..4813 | 46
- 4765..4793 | 46.9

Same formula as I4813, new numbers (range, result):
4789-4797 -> 43.7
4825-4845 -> 41.1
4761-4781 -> 44.5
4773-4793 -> 43.8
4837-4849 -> 39.7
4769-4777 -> 45.1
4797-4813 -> 44.1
